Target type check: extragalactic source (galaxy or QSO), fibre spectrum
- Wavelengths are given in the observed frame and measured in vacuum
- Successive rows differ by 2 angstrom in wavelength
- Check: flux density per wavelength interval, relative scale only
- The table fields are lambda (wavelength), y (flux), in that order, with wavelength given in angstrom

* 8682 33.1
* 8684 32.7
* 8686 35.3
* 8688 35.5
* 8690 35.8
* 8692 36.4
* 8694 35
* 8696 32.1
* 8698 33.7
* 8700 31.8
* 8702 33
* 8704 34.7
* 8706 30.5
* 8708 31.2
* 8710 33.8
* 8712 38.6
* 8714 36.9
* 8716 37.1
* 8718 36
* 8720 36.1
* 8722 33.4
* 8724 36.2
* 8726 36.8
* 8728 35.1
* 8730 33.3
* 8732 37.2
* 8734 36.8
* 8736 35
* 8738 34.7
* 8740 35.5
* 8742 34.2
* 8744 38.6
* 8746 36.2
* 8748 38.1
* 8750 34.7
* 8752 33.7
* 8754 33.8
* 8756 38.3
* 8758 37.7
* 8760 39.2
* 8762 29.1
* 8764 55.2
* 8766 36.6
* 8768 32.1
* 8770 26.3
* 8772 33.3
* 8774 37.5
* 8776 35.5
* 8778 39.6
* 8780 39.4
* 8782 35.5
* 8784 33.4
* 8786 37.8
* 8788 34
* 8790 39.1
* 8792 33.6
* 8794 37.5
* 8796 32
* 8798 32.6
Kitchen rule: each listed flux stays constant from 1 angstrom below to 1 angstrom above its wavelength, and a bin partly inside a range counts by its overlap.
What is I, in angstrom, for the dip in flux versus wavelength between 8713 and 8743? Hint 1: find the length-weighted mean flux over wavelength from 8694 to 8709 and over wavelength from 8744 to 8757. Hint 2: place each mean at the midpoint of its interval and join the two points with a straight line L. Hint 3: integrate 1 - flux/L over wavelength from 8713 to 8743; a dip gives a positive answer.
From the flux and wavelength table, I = -1.0 angstrom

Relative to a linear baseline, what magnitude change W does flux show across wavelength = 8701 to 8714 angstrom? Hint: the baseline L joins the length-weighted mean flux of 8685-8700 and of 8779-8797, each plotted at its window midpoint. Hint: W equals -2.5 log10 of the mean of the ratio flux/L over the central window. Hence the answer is 0.03 mag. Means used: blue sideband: 34.6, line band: 33.9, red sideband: 35.8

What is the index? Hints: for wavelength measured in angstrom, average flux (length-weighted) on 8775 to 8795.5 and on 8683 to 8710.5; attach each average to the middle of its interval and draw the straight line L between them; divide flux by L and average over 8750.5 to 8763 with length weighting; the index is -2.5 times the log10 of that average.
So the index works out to 0.01 mag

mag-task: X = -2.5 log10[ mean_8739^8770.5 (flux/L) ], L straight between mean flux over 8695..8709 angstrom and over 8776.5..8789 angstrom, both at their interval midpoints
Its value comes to -0.037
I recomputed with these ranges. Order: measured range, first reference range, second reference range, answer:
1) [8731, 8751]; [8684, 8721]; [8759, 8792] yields -0.3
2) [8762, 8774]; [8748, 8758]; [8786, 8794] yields -0.1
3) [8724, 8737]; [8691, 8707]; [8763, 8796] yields -0.4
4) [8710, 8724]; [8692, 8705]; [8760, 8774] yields -0.8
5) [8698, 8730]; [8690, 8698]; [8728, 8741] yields 0.3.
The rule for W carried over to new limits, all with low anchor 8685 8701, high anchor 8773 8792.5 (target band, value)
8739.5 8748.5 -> -0.02 mag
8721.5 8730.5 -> 0.00 mag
